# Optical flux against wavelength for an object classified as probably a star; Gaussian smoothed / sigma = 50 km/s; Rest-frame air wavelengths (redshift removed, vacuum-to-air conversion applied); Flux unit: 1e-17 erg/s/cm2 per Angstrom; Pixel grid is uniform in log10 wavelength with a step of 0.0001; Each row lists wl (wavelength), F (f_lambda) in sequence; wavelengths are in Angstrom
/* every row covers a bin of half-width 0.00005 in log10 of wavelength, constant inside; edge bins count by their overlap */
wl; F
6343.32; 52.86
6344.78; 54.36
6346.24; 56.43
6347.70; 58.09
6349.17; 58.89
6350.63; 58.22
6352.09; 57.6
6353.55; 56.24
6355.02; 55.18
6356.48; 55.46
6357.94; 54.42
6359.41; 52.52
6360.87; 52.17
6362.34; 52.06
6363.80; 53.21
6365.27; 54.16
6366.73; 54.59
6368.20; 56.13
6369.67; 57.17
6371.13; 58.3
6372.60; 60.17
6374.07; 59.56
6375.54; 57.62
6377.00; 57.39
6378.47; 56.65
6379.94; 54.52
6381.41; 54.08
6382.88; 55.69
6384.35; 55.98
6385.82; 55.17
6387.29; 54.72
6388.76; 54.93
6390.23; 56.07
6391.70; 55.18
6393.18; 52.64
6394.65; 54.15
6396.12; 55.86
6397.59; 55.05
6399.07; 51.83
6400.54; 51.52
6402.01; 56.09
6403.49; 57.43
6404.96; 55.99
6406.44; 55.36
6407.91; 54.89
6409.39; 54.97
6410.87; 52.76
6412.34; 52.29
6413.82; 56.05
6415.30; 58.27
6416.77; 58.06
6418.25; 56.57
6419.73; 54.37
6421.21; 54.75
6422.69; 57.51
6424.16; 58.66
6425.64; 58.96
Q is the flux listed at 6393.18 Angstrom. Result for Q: 52.64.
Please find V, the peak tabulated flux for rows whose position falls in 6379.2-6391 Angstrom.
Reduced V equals 56.07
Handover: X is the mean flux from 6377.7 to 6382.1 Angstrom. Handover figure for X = 55.1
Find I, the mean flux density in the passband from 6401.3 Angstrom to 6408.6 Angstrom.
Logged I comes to 56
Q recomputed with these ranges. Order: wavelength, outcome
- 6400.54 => 51.52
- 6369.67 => 57.17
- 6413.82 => 56.05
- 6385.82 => 55.17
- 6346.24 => 56.43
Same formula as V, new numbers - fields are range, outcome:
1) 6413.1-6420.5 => 58.27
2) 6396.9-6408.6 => 57.43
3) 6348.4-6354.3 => 58.89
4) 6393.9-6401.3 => 55.86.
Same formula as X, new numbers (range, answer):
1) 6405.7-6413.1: 54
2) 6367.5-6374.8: 58.3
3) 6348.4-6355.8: 57.2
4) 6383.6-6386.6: 55.6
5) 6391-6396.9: 54.5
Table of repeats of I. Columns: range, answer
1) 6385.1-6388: 55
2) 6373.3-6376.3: 58.7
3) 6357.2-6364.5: 52.9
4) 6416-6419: 57.4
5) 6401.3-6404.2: 56.6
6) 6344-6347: 55.4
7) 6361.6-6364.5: 52.6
